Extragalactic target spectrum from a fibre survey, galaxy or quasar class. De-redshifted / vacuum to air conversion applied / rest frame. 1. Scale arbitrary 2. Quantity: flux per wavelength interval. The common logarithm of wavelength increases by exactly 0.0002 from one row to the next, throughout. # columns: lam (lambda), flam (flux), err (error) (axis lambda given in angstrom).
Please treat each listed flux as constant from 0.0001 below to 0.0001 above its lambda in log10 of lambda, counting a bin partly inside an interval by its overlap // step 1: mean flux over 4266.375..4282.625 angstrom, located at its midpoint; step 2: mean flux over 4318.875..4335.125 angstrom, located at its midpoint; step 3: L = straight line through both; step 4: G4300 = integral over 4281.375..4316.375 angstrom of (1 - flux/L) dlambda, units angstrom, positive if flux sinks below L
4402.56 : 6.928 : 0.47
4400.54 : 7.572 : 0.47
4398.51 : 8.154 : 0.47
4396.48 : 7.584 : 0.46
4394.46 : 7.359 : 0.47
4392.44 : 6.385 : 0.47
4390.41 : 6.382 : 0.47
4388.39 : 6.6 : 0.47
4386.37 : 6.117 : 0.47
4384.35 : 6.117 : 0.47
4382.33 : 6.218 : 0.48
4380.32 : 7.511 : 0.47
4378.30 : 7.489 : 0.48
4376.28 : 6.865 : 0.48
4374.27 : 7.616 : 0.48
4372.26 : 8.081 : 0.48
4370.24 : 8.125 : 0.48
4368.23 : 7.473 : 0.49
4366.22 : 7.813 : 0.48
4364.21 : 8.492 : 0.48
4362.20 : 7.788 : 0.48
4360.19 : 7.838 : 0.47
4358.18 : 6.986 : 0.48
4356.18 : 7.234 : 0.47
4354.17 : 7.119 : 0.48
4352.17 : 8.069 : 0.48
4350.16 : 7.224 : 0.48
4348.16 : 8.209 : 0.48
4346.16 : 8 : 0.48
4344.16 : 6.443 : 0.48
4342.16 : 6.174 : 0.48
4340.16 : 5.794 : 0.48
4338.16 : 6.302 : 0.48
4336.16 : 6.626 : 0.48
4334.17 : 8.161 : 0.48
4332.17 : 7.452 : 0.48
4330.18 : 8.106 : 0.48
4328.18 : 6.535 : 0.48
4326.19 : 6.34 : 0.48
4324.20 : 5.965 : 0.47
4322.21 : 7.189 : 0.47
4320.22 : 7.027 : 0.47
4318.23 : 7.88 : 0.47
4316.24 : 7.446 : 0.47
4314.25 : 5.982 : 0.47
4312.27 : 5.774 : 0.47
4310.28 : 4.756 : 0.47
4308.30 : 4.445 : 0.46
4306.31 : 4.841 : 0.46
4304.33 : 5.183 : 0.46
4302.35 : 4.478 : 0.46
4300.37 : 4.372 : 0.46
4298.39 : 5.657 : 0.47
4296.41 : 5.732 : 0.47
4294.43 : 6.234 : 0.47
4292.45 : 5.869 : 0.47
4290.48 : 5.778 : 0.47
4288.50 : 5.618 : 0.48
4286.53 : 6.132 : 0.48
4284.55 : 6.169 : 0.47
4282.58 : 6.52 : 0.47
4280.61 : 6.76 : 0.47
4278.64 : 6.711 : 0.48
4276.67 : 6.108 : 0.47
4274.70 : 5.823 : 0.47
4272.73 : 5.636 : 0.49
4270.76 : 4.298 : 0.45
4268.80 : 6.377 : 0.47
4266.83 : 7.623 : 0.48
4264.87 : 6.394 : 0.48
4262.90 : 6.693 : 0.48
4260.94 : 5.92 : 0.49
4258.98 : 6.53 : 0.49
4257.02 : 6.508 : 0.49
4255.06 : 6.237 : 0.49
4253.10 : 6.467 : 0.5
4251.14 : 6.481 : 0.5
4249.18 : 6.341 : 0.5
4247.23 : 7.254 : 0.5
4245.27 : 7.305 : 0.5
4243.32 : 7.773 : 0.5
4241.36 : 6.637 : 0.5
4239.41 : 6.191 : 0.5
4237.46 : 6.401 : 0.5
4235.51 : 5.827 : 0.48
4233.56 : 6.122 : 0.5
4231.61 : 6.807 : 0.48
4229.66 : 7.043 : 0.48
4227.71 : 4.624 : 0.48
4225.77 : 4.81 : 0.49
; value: 5.3 angstrom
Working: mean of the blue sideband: 6.14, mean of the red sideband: 7.11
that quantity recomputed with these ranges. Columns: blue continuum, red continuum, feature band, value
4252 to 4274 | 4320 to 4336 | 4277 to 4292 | 0.7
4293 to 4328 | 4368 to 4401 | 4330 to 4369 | -4.9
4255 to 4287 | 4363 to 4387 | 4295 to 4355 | 3.5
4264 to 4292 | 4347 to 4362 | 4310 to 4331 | 0.7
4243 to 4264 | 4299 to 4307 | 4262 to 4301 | -3.3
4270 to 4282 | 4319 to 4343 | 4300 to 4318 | 3.0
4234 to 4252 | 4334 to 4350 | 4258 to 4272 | 1.0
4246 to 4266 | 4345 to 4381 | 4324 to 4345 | 1.7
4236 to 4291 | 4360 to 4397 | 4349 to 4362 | -0.7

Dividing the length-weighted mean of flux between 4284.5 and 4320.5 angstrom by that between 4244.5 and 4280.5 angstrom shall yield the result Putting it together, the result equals 0.9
